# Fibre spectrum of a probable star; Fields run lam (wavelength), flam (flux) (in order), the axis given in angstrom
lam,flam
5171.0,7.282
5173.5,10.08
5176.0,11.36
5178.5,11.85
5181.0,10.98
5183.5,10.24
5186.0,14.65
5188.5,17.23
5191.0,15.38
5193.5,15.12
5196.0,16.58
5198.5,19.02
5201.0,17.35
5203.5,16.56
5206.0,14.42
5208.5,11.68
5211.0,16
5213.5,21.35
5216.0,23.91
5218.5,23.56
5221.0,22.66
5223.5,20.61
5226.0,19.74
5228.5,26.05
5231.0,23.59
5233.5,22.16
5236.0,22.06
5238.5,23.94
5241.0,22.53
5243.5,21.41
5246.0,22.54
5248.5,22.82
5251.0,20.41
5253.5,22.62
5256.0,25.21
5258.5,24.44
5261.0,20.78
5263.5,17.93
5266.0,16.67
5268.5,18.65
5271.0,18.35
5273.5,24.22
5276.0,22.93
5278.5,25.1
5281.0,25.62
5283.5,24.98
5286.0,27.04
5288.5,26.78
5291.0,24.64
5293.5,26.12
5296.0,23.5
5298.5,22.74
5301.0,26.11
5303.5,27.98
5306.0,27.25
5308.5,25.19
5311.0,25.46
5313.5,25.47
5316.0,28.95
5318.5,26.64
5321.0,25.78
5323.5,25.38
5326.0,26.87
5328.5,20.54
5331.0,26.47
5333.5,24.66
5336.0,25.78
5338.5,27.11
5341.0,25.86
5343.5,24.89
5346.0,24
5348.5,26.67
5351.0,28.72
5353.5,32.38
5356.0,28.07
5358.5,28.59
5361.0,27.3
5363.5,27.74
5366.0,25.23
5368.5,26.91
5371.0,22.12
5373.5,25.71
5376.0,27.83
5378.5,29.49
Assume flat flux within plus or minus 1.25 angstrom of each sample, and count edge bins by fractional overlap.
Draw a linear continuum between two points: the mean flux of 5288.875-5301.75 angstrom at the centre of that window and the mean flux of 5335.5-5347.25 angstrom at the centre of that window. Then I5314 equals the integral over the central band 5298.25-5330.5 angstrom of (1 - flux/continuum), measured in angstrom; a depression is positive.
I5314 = -1.02 angstrom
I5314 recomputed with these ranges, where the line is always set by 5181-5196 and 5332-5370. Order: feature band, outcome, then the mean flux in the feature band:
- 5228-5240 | -3.7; 23.4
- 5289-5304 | -1.6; 25.1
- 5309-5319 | -1.0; 26.5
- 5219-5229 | -2.9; 22.1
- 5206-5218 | -1.4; 18.2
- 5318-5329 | -0.2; 25.2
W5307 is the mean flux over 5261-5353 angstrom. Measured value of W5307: 24.8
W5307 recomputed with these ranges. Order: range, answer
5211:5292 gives 22.6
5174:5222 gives 16.2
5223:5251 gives 22.5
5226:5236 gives 23.2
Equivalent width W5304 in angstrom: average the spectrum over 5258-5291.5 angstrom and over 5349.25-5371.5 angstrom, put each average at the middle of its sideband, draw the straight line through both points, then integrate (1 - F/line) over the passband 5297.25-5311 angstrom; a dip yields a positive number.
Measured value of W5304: -0.8 angstrom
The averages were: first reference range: 22.6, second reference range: 27.6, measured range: 25.8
